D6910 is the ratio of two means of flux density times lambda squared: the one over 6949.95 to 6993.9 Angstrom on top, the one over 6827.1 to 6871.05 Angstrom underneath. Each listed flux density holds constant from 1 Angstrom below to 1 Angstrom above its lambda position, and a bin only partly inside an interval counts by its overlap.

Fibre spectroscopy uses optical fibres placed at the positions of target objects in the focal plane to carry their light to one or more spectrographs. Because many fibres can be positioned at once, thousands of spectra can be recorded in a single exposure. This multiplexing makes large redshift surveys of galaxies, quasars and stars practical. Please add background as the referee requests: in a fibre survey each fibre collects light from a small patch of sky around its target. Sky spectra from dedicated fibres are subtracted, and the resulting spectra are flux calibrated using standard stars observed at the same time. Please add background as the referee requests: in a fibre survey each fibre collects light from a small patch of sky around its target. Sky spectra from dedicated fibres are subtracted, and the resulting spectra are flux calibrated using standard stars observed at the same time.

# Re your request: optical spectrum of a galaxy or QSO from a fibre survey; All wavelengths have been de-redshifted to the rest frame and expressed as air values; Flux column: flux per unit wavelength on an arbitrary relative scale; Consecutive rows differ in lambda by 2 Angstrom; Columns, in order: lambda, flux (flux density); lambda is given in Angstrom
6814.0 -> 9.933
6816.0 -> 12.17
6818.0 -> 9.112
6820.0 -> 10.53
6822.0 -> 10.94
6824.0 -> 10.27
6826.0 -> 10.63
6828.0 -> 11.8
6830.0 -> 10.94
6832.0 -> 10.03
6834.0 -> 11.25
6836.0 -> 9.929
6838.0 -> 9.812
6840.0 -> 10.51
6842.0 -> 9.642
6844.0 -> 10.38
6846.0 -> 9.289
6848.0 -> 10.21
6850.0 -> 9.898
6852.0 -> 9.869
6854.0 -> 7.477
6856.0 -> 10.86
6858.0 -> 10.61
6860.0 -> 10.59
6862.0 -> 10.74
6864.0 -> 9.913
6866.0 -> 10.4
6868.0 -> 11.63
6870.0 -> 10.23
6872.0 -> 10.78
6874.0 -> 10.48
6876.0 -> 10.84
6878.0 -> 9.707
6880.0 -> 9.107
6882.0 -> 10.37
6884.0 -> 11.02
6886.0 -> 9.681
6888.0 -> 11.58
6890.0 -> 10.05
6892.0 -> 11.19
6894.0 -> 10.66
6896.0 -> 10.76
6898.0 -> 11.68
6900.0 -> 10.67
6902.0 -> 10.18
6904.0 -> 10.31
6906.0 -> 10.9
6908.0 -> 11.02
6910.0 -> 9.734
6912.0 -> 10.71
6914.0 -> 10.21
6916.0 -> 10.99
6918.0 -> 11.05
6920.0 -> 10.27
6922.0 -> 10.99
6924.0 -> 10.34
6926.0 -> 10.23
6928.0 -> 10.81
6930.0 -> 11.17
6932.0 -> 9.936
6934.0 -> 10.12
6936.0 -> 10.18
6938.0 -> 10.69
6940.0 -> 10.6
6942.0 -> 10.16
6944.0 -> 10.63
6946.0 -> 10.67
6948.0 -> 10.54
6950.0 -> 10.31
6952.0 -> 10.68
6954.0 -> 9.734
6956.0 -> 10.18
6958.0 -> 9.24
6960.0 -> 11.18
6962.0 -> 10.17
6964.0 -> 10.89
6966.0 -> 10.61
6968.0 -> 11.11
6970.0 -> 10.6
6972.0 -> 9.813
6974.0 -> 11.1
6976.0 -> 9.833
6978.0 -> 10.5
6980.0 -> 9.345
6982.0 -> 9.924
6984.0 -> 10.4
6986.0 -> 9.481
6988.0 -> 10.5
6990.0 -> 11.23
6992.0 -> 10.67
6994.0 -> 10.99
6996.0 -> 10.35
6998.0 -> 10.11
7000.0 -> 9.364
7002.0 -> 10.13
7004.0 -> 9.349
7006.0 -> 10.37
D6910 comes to 1.04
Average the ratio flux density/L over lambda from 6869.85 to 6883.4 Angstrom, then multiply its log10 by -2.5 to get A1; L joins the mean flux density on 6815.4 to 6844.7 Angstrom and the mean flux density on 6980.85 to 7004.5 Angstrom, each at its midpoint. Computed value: 0.02 mag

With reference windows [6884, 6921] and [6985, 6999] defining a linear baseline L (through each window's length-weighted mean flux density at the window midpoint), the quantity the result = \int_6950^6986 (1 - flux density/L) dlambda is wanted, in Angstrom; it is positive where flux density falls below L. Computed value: 0.8 Angstrom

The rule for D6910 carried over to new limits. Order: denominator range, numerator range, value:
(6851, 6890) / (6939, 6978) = 1.04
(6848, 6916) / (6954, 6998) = 1.02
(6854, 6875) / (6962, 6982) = 1.02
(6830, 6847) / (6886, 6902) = 1.08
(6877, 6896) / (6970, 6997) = 1.02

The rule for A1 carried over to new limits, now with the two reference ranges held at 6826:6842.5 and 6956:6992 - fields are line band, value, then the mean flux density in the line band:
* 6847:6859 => 0.07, 9.82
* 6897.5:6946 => -0.01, 10.6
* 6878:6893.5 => 0.01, 10.4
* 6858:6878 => -0.01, 10.6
